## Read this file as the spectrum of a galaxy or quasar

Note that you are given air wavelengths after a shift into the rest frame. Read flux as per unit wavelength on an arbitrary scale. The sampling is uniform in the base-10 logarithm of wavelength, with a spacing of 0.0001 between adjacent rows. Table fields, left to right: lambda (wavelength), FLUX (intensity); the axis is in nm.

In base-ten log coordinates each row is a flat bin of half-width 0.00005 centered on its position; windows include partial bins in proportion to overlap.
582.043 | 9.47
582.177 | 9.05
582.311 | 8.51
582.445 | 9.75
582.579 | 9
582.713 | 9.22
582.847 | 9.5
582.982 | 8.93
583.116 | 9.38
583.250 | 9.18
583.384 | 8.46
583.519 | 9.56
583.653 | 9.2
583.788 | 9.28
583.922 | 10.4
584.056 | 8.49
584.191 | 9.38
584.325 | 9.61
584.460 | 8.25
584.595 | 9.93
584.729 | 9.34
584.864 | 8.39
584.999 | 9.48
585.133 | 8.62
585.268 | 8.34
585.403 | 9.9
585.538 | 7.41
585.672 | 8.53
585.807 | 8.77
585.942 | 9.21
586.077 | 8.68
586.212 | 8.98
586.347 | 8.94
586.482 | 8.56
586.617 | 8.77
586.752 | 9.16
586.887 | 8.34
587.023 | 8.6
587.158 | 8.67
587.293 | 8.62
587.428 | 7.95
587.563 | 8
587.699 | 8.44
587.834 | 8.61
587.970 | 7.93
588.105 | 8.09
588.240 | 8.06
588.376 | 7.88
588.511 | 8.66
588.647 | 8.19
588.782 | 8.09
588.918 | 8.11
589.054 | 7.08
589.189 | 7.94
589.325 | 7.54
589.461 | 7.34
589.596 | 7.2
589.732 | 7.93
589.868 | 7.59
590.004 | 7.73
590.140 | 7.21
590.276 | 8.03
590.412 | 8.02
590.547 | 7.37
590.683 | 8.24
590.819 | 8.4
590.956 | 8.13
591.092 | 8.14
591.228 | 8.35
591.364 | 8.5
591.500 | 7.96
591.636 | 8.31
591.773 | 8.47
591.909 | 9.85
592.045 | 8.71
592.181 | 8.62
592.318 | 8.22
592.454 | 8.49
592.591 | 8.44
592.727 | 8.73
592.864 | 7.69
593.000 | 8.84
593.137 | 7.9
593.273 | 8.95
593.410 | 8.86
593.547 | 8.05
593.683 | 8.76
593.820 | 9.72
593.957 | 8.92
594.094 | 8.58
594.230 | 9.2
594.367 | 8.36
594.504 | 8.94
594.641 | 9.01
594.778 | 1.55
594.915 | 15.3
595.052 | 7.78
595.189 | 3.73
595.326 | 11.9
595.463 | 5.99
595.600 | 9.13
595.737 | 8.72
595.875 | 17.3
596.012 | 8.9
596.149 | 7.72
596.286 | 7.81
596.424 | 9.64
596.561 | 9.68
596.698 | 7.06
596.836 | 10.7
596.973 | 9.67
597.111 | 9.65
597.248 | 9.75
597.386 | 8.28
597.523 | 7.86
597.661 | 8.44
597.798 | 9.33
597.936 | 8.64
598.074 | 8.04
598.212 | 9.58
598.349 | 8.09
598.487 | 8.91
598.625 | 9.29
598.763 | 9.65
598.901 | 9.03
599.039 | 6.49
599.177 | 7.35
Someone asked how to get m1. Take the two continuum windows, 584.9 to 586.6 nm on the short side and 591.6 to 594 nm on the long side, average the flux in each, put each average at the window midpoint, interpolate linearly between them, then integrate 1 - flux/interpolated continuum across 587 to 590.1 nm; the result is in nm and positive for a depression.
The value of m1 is 0.26 nm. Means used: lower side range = 8.78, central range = 7.99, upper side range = 8.64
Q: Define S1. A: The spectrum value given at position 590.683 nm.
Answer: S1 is 8.24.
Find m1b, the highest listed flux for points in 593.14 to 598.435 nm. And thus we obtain 17.3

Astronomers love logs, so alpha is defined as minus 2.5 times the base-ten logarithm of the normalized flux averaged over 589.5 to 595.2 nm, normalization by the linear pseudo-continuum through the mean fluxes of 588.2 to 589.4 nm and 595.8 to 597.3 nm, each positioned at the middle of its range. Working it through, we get 0.06 mag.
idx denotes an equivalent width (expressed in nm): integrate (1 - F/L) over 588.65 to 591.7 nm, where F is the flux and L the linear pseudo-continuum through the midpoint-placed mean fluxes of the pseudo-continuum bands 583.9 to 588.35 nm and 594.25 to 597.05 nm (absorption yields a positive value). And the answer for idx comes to 0.32 nm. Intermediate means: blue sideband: 8.71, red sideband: 8.95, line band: 7.88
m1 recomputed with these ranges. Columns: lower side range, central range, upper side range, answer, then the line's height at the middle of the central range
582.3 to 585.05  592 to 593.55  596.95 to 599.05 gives 0.09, 8.97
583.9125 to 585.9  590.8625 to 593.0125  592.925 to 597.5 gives 0.11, 8.92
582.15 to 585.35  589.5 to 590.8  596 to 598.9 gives 0.19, 9.02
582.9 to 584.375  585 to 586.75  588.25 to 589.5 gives -0.02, 8.67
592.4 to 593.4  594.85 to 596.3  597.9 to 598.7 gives -0.15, 8.61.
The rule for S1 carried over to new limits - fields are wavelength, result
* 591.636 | 8.31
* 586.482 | 8.56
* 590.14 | 7.21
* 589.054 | 7.08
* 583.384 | 8.46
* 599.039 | 6.49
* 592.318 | 8.22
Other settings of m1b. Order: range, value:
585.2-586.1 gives 9.9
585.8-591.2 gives 9.21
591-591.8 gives 8.5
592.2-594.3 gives 9.72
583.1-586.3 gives 10.4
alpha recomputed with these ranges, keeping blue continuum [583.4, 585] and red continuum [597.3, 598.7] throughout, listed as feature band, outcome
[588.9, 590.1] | 0.19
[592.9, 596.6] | -0.01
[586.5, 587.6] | 0.07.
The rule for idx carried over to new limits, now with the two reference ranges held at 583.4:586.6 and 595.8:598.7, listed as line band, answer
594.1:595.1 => 0.06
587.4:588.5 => 0.11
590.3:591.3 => 0.11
